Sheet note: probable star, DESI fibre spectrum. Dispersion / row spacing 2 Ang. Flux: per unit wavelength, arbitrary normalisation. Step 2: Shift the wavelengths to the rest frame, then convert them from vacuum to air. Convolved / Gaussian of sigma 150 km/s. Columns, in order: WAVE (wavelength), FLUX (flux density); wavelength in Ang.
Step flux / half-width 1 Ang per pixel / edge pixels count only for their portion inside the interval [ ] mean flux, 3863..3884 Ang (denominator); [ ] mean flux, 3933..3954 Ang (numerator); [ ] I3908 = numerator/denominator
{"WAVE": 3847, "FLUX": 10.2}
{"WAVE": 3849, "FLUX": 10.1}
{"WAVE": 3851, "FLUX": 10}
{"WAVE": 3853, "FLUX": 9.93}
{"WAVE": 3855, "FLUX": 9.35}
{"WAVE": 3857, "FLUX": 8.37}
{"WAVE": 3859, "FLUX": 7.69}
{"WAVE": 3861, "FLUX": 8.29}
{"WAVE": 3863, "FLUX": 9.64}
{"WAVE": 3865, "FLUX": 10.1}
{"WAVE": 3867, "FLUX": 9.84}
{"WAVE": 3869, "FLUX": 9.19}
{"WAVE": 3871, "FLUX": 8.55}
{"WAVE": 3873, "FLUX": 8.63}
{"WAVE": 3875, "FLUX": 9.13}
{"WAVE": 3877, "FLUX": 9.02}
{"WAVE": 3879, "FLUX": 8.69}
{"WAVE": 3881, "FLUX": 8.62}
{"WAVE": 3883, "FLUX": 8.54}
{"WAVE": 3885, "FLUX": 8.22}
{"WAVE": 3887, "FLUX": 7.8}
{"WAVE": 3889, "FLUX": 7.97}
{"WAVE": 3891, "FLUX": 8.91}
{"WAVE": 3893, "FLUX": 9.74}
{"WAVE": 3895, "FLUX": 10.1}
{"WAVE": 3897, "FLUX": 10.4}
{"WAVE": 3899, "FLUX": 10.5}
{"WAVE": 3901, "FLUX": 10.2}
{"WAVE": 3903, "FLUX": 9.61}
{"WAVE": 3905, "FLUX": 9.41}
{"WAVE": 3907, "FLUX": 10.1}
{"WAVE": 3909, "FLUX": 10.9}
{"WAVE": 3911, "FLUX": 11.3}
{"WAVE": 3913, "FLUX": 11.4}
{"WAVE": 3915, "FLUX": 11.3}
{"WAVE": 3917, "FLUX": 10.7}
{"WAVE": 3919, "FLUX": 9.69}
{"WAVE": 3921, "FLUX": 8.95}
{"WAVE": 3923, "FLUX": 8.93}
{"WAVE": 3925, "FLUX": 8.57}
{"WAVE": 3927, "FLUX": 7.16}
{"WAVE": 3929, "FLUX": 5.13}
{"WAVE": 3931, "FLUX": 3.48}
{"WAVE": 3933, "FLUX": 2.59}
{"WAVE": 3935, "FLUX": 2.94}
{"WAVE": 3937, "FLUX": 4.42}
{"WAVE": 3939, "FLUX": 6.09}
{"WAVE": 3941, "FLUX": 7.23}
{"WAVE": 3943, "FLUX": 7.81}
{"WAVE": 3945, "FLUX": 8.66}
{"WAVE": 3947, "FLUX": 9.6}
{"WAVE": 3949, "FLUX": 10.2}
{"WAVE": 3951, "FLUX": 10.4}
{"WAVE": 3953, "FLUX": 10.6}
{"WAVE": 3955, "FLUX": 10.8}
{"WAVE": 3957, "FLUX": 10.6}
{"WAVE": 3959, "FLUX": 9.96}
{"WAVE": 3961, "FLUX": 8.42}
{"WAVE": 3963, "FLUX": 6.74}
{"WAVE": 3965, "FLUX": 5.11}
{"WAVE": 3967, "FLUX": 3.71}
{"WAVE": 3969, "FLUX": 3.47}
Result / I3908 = 0.8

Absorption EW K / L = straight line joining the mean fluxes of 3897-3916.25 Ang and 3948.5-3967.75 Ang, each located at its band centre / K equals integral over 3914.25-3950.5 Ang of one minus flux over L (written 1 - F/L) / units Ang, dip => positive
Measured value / 8.2 Ang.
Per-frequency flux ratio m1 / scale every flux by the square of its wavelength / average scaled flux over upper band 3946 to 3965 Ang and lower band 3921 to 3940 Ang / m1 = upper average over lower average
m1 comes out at 1.7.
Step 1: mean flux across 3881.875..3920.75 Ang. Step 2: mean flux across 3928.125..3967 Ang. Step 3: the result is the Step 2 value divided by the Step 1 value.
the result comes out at 0.75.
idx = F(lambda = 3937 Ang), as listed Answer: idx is 4.42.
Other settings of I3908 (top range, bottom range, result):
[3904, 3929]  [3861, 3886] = 1.08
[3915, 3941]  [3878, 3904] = 0.74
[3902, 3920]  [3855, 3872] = 1.17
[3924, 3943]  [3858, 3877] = 0.60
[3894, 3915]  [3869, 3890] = 1.22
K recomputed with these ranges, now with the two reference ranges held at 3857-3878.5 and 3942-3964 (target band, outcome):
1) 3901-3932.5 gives 0.6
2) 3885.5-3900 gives -0.3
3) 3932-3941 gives 4.8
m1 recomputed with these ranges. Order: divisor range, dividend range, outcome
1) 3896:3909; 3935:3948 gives 0.70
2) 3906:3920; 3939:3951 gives 0.81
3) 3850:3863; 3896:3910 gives 1.16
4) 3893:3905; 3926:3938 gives 0.43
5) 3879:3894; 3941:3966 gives 1.09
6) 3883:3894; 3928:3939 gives 0.47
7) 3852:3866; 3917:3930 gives 0.94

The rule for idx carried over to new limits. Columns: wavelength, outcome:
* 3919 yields 9.69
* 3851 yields 10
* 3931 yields 3.48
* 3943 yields 7.81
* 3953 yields 10.6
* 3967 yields 3.71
